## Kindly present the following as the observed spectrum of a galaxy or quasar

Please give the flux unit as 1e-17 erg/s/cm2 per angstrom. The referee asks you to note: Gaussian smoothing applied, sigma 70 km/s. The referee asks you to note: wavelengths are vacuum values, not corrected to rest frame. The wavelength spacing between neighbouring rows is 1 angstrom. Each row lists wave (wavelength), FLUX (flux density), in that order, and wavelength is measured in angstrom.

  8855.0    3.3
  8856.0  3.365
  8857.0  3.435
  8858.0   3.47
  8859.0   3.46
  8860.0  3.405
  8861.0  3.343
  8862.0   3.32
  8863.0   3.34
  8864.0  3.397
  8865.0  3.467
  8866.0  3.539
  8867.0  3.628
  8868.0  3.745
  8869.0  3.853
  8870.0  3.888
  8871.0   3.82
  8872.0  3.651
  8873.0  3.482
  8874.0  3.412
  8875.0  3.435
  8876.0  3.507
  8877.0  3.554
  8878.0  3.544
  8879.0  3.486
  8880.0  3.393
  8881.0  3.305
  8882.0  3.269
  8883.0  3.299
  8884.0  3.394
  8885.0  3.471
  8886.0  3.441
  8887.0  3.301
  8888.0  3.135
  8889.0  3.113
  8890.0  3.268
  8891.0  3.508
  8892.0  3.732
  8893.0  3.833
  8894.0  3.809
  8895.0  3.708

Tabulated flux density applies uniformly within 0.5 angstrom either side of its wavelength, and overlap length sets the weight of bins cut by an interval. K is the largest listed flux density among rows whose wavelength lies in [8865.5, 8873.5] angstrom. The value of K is 3.888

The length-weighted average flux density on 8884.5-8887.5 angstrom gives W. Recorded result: 3.4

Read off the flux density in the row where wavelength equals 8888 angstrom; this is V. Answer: 3.135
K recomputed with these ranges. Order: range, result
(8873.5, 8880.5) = 3.554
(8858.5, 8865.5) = 3.467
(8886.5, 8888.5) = 3.301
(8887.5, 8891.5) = 3.508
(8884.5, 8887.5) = 3.471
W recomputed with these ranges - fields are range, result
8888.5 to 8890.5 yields 3.19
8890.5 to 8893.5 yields 3.69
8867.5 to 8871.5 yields 3.83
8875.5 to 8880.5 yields 3.5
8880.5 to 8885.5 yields 3.35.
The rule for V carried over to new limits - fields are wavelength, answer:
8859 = 3.46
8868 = 3.745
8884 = 3.394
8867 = 3.628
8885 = 3.471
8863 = 3.34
